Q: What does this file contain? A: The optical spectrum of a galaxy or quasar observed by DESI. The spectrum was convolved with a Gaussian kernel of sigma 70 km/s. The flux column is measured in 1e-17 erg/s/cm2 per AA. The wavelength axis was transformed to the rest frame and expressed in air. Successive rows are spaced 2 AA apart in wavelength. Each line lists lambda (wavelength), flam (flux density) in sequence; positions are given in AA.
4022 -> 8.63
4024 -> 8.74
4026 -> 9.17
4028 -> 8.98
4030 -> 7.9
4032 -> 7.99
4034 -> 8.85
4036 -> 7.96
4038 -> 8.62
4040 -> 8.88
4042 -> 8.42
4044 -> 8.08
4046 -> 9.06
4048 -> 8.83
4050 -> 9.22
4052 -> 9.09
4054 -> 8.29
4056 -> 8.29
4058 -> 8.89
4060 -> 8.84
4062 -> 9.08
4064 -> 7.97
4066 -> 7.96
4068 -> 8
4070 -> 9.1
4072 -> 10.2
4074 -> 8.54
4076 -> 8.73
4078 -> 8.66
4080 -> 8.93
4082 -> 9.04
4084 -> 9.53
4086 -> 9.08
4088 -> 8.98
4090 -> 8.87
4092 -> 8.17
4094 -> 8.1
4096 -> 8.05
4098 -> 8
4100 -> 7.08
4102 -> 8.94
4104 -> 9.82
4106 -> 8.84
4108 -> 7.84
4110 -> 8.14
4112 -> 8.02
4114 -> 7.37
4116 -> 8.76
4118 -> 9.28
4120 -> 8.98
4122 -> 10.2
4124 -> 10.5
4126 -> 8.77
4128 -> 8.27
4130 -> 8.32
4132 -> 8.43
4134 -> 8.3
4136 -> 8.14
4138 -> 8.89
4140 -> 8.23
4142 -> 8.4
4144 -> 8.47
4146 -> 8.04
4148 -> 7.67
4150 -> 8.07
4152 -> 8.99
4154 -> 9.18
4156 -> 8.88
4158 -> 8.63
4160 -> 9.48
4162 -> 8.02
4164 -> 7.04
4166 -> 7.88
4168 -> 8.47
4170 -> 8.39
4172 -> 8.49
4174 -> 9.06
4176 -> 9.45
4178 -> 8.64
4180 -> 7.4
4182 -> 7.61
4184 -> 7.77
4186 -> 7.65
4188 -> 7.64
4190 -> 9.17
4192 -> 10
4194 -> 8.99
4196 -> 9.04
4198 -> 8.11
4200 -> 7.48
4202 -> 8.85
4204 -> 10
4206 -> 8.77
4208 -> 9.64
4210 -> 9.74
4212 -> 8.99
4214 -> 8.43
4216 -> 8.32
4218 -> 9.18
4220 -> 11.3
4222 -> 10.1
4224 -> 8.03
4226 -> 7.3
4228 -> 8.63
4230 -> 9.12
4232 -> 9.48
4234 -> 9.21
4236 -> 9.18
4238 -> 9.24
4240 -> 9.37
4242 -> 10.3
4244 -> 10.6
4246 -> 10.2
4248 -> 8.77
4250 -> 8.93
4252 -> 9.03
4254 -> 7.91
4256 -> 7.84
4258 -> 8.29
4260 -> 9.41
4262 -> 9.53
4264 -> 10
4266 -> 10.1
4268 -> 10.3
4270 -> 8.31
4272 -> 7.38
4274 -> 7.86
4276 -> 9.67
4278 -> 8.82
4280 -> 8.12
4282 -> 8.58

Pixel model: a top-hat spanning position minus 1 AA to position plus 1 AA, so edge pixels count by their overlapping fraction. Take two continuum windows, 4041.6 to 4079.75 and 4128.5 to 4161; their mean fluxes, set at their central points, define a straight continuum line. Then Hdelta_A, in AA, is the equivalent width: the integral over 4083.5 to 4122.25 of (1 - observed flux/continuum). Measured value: 0.2 AA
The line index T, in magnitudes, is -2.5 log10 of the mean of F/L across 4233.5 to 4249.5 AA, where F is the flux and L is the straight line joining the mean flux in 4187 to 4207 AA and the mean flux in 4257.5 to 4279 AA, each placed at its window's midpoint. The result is -0.073 mag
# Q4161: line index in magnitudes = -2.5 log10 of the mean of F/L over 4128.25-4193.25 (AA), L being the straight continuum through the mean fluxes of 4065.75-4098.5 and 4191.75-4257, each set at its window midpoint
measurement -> 0.07 mag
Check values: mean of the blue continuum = 8.73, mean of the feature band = 8.4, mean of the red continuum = 9.08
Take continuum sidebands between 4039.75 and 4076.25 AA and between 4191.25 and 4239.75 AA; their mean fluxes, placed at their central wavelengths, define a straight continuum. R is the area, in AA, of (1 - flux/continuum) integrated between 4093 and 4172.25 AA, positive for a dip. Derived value 3.4 AA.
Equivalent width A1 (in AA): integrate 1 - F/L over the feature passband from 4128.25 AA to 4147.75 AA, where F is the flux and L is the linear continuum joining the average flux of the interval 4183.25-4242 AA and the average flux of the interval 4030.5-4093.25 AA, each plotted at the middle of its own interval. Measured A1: 1.1 AA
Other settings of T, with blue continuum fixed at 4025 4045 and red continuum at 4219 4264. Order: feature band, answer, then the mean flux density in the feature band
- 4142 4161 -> 0.036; 8.59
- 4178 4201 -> 0.093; 8.28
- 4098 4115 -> 0.062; 8.24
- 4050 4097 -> -0.013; 8.72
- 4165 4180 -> 0.051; 8.54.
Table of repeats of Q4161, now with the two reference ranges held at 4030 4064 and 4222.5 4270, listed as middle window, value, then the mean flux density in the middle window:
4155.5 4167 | 0.08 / 8.3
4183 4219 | 0.03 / 8.77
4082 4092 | -0.04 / 9.01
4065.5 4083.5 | -0.02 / 8.84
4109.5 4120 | 0.05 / 8.39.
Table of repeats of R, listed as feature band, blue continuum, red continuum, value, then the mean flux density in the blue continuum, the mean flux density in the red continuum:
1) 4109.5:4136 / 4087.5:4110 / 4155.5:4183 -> -0.99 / 8.4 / 8.38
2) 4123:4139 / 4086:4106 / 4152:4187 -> -0.50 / 8.5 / 8.37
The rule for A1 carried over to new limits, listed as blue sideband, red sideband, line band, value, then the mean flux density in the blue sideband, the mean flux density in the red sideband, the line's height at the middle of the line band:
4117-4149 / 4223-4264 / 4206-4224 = -0.8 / 8.68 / 9.04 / 8.95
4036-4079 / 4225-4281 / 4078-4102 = 0.5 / 8.69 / 9.03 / 8.74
